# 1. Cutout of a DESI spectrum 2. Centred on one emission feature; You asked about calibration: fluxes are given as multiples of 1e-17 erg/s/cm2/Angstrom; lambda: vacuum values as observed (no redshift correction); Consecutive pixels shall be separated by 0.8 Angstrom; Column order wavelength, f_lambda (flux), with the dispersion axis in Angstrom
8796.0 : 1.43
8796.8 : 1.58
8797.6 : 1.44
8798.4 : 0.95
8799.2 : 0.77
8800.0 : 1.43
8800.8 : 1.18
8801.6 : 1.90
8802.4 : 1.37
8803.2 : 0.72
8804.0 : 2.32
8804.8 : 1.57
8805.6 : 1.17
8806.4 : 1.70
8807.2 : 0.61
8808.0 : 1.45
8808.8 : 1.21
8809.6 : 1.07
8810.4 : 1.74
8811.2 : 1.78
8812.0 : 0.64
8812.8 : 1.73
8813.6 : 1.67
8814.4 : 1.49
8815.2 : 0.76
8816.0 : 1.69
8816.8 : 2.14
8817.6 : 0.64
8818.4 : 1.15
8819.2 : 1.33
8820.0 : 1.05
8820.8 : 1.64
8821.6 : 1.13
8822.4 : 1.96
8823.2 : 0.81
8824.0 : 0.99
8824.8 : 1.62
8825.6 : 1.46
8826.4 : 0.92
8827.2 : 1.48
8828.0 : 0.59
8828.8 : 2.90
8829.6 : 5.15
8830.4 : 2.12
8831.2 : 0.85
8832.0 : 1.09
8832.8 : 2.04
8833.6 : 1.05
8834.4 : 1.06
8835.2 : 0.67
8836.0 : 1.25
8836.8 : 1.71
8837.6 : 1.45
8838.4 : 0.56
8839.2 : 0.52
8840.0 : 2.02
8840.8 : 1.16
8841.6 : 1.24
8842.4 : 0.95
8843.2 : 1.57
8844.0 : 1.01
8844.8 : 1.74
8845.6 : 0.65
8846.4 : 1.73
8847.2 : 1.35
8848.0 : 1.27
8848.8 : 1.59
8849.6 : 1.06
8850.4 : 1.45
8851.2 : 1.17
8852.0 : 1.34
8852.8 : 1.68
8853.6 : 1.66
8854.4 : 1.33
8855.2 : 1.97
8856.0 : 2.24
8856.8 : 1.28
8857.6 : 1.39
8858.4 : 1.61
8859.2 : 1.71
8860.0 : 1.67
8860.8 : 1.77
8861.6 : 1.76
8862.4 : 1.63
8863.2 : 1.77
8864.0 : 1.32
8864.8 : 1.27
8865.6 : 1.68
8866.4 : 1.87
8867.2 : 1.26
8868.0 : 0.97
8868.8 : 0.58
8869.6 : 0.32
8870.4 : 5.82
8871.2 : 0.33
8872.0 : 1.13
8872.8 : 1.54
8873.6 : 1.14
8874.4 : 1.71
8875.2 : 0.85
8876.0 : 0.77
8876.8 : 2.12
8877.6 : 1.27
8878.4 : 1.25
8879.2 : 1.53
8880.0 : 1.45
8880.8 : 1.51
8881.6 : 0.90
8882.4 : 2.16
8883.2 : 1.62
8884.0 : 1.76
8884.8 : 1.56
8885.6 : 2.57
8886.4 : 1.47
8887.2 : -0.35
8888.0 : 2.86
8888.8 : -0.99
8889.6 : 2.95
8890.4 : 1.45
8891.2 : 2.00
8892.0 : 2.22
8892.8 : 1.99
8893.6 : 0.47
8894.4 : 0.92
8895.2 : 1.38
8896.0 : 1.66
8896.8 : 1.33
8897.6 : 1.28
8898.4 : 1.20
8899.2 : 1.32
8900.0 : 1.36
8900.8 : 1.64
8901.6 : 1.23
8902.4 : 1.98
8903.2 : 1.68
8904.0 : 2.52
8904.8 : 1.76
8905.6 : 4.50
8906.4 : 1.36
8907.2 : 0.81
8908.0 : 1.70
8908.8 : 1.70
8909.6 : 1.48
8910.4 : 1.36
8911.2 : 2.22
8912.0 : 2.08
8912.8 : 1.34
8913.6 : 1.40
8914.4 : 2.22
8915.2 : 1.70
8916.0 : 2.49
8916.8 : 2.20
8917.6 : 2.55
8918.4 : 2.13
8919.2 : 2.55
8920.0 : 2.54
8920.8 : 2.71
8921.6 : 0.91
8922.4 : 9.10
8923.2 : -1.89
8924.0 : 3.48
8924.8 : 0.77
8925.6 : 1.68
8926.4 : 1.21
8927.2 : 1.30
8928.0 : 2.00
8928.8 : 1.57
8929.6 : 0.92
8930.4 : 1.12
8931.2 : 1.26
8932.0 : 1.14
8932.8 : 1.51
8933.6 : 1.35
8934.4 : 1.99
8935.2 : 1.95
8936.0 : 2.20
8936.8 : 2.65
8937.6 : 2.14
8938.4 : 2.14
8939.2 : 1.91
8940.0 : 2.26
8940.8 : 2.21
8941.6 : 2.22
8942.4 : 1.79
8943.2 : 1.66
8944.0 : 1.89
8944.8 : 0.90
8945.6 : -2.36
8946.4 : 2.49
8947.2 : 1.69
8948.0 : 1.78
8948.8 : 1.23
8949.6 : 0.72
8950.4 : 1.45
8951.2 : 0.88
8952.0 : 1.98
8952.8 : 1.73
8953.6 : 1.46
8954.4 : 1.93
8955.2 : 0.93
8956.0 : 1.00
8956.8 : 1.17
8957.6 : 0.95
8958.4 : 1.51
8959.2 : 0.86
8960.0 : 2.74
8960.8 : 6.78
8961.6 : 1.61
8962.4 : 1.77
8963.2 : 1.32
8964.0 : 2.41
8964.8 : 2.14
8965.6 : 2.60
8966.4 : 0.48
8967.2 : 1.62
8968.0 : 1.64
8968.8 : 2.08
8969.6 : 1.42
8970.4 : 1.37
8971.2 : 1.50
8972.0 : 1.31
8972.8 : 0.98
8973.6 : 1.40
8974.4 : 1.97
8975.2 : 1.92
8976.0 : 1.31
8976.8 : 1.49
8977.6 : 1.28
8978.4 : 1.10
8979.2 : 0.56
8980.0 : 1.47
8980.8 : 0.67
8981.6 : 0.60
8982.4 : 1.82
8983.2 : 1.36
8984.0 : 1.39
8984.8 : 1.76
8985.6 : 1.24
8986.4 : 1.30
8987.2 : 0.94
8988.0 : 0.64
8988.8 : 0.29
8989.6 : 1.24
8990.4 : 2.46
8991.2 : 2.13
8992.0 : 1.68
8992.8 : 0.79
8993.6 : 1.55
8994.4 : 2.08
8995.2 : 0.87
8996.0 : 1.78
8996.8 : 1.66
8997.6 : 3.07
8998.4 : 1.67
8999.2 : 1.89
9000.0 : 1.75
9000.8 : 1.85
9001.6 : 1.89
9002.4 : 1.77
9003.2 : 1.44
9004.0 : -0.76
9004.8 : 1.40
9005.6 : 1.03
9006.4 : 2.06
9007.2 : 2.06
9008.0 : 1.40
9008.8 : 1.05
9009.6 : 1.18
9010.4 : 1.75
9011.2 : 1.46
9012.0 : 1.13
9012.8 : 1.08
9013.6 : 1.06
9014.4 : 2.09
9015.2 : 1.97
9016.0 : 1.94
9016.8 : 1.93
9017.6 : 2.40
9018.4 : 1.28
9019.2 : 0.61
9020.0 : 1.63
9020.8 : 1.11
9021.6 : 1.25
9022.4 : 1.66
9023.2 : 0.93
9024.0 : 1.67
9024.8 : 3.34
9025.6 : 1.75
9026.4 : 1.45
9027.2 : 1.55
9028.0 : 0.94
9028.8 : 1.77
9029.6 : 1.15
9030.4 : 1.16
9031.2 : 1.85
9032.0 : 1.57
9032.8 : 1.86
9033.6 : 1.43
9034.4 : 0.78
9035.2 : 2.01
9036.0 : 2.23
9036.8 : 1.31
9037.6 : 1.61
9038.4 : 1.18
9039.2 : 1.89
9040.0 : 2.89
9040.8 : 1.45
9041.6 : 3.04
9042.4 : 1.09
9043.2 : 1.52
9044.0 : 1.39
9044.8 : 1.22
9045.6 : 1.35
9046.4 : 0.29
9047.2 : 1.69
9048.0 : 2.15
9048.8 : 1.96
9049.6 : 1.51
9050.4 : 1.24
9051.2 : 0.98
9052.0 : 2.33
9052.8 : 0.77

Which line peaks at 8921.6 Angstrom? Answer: [S II]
